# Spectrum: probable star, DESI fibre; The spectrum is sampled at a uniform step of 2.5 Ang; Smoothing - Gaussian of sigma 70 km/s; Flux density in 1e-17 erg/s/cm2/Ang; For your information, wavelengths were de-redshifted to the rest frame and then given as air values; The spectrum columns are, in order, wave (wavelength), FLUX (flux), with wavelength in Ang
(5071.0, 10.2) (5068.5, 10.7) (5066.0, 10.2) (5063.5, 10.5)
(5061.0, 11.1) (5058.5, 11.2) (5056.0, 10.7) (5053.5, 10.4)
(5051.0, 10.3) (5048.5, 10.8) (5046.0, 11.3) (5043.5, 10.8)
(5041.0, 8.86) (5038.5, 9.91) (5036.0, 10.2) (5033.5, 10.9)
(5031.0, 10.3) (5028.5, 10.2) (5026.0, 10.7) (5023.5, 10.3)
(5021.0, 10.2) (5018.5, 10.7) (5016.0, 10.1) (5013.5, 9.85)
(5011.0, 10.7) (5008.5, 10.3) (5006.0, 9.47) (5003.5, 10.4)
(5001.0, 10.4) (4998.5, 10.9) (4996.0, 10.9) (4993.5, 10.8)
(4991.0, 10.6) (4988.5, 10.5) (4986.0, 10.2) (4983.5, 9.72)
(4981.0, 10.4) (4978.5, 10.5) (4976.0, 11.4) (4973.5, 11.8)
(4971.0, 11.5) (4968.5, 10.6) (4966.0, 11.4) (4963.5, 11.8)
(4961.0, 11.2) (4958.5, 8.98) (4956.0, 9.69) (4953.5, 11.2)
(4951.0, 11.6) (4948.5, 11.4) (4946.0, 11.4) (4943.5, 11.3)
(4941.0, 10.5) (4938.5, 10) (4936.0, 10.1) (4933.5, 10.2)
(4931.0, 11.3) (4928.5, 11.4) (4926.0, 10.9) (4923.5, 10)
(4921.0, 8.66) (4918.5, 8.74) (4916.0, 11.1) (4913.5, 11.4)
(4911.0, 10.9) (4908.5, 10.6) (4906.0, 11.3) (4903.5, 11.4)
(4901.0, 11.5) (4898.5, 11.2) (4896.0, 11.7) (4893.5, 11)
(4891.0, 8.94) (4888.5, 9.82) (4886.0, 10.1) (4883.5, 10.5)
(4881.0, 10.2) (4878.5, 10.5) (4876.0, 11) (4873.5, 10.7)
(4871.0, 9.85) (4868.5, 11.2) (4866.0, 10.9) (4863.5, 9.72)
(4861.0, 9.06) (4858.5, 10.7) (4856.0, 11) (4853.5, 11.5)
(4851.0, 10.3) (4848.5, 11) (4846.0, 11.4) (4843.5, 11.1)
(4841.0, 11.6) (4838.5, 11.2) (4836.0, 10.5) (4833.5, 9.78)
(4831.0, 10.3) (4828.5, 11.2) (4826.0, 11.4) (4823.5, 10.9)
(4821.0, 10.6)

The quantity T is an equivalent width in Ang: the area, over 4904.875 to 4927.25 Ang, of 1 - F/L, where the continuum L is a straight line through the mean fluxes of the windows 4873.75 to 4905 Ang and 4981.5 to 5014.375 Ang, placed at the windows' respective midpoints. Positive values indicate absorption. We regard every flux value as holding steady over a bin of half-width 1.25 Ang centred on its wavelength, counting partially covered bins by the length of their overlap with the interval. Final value 0.4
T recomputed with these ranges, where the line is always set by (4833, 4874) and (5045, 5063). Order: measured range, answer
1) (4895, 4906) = -0.73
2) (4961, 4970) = -0.42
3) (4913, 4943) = 1.06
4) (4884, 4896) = 0.60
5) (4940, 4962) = -0.12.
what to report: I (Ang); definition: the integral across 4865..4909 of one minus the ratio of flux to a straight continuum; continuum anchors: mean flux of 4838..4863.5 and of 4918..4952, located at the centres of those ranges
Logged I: 0.1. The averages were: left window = 10.8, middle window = 10.7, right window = 10.6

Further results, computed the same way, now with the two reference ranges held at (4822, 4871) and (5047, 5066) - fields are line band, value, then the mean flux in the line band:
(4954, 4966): 0.2 Ang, 10.6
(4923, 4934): -0.1 Ang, 10.8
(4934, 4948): 0.1 Ang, 10.7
